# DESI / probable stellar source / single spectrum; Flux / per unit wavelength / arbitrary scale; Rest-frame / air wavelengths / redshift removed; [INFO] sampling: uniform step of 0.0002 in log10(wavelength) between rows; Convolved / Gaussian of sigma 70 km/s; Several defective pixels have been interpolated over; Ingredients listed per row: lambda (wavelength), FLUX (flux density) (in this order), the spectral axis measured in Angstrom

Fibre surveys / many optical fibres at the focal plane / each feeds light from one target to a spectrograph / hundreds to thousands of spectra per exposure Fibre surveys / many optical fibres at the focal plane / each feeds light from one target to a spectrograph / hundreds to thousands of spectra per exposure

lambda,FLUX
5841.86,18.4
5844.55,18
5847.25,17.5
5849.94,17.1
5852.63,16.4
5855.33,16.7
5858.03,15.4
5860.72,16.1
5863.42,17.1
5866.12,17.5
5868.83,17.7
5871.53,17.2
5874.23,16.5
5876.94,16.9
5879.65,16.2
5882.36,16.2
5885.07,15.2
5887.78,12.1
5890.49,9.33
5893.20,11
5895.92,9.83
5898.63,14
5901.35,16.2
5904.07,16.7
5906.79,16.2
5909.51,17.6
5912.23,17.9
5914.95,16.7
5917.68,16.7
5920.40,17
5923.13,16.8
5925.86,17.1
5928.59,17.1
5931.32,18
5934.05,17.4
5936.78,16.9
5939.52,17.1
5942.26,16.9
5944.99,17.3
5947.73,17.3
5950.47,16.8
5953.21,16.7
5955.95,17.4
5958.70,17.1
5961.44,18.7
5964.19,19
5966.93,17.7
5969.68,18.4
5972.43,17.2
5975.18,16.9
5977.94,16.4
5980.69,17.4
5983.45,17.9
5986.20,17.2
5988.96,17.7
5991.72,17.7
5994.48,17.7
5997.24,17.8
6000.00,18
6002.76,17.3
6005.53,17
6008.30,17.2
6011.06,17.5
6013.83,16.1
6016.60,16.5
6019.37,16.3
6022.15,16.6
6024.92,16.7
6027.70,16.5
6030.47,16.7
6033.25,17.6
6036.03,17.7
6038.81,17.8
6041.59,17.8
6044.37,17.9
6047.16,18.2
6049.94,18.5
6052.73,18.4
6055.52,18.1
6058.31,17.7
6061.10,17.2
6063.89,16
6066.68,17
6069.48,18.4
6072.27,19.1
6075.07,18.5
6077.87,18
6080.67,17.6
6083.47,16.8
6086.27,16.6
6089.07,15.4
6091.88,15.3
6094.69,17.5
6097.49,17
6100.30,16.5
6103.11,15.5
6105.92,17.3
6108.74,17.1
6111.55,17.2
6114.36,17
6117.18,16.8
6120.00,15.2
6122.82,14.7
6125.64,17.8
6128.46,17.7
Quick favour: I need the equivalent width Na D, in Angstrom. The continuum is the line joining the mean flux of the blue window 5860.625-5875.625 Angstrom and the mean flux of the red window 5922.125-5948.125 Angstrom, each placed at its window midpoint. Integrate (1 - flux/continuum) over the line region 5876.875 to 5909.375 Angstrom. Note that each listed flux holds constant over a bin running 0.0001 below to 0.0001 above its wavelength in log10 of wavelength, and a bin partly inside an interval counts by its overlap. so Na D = 5.60 Angstrom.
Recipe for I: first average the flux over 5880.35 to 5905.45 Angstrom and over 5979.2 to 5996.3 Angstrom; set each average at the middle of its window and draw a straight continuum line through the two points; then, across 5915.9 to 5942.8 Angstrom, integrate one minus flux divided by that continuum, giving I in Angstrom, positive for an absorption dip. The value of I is -3.7 Angstrom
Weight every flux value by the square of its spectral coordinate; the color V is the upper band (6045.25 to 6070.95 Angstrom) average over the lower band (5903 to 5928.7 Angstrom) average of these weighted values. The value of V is 1.09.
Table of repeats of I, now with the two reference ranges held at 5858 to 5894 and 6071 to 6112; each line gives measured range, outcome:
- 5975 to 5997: -1.6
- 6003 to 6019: -0.4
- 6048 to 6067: -1.0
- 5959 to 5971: -1.7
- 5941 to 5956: -1.0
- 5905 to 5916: -1.0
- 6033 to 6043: -0.7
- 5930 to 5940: -1.0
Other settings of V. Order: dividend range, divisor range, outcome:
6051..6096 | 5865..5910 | 1.23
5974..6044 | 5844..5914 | 1.15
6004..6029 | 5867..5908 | 1.18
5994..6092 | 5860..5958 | 1.12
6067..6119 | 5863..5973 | 1.10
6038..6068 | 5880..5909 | 1.34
